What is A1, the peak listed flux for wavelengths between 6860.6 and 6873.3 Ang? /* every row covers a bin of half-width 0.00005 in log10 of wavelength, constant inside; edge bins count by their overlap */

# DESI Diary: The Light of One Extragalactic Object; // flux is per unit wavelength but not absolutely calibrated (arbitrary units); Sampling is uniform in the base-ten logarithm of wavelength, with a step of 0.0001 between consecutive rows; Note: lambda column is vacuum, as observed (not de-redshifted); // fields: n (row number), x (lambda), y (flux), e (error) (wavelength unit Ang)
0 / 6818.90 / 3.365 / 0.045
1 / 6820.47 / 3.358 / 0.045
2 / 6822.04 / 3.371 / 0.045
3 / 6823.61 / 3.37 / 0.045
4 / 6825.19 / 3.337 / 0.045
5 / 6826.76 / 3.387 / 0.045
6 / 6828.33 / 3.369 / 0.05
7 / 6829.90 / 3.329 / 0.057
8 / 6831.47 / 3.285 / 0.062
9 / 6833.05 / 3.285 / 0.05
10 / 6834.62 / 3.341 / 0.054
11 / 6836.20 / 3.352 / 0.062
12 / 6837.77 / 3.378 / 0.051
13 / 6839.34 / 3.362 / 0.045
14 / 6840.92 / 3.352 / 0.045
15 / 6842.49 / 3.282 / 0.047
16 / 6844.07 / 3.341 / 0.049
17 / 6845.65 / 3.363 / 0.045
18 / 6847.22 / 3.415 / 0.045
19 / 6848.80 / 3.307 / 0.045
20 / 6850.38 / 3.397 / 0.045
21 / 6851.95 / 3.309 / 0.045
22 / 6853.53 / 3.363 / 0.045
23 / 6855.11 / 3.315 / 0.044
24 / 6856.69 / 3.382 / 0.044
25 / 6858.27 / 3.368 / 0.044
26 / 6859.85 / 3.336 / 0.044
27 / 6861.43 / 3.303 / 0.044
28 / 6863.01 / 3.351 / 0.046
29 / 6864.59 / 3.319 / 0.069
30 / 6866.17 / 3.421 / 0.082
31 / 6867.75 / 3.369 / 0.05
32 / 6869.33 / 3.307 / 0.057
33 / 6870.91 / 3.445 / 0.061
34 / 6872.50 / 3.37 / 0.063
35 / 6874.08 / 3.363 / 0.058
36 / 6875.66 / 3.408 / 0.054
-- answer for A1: 3.445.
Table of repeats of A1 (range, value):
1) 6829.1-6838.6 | 3.378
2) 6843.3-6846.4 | 3.363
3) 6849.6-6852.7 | 3.397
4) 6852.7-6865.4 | 3.382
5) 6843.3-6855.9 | 3.415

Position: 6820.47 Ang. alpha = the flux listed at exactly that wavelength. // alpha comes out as 3.358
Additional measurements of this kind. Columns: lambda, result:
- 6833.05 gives 3.285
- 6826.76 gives 3.387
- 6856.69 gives 3.382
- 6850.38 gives 3.397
